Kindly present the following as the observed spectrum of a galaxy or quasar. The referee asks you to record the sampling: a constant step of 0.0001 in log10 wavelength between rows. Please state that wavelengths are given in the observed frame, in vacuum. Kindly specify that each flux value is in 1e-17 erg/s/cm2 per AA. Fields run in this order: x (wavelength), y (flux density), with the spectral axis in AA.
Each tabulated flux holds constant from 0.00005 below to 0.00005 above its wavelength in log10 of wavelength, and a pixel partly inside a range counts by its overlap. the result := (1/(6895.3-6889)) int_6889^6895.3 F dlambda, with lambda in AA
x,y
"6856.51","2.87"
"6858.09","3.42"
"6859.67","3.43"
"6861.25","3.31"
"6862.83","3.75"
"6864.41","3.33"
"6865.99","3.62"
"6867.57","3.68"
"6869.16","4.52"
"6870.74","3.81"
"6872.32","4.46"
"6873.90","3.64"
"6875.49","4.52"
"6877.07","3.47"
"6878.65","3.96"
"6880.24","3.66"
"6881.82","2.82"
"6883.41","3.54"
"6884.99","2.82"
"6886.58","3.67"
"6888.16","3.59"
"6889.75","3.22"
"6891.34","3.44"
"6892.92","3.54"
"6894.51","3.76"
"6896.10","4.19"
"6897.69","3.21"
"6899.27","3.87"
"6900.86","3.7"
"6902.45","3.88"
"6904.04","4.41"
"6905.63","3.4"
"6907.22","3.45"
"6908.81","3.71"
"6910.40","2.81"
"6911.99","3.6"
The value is 3.49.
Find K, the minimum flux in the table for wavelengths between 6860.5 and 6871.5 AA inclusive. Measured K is 3.31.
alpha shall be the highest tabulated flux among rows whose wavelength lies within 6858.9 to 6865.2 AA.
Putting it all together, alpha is 3.75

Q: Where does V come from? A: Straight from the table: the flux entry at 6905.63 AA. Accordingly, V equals 3.4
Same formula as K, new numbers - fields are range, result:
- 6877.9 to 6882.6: 2.82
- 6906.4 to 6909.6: 3.45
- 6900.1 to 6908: 3.4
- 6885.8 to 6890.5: 3.22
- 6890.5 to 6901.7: 3.21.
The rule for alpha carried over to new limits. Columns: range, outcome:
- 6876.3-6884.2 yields 3.96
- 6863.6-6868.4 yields 3.68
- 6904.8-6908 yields 3.45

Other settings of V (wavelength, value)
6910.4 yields 2.81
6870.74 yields 3.81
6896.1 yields 4.19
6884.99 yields 2.82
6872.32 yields 4.46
